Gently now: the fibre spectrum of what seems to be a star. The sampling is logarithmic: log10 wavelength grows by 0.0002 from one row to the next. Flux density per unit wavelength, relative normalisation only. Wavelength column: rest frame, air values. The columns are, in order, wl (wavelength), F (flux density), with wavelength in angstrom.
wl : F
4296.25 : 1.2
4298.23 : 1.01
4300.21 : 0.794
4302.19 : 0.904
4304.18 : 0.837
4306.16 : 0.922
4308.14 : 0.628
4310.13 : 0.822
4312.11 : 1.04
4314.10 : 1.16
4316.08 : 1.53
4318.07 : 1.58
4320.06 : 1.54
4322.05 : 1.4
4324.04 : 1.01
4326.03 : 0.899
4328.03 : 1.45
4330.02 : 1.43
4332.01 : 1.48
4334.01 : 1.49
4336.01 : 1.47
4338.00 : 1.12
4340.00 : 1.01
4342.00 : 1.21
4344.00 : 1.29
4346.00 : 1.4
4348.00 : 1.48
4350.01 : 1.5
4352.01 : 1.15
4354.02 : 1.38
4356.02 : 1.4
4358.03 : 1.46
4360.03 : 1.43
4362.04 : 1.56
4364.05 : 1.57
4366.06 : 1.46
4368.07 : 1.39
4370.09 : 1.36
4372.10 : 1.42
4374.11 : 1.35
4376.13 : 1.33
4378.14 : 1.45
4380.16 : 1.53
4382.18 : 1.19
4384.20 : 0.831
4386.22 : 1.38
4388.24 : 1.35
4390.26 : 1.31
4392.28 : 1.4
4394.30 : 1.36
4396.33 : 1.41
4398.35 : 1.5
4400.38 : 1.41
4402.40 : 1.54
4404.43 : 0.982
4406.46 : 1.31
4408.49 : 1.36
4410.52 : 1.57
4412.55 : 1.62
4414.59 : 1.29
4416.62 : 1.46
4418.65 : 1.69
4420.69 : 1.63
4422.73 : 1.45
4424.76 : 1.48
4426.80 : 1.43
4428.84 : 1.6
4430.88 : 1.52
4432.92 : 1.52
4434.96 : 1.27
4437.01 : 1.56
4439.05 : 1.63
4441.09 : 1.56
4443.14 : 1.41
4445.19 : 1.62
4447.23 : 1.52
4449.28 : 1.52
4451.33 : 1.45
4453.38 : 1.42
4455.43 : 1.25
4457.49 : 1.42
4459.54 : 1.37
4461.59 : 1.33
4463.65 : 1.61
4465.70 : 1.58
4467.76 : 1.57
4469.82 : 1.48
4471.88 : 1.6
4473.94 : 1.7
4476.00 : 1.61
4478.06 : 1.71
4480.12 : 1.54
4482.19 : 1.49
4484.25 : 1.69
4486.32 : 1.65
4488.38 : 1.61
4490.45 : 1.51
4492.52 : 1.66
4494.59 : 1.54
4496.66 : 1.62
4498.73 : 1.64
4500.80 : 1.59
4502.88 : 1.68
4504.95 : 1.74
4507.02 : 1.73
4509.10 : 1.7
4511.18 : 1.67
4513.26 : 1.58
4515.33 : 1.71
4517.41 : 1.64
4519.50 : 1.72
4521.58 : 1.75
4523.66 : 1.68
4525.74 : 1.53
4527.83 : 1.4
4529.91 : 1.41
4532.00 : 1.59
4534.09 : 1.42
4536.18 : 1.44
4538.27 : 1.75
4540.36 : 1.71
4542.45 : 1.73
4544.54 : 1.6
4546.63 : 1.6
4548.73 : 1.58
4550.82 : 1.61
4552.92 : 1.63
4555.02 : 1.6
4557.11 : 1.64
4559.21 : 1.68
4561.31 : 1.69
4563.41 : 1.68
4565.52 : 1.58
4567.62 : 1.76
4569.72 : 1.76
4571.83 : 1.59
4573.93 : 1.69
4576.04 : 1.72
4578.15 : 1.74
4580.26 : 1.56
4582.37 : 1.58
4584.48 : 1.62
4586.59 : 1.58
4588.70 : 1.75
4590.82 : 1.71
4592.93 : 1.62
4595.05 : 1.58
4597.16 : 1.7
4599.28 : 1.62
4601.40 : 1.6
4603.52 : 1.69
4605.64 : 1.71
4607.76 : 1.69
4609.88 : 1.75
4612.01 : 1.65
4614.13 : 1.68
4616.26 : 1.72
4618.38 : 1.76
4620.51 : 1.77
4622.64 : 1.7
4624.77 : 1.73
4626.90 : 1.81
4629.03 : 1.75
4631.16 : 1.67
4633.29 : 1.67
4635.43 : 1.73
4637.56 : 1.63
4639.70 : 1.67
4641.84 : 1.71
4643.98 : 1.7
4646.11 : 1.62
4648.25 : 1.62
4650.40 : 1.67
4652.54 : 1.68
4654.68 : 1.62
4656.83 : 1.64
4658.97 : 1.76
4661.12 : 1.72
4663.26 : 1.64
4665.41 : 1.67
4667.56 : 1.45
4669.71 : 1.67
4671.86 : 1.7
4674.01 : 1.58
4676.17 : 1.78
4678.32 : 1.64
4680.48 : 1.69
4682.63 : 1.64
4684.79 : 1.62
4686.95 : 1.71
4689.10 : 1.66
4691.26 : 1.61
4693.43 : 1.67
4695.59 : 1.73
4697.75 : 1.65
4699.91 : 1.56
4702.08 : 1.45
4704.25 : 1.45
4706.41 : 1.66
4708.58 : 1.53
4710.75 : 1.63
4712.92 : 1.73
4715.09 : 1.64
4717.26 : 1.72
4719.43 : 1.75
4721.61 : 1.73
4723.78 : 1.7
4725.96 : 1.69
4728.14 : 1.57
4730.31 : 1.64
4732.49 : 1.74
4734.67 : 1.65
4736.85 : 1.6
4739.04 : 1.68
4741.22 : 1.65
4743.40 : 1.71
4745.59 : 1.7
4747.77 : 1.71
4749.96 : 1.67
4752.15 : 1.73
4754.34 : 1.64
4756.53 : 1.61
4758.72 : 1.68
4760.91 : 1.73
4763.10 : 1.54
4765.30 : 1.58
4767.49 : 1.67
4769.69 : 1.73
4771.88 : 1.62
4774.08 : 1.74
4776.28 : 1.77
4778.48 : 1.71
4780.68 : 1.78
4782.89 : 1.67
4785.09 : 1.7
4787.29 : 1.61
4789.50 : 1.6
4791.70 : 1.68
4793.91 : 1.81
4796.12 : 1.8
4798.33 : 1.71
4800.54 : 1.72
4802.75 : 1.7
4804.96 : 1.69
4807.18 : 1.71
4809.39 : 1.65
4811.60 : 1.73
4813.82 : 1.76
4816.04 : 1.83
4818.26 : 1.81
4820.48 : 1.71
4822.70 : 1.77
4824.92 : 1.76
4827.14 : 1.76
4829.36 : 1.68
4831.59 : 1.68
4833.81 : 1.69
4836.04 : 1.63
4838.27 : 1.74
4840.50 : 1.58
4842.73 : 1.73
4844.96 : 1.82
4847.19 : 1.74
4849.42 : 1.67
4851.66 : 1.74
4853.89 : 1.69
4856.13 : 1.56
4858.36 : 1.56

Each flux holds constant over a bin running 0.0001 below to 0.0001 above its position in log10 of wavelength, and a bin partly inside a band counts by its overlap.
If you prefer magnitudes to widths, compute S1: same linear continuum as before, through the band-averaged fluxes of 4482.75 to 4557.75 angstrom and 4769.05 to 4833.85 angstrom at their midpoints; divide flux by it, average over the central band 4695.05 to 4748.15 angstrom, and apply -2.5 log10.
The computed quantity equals 0.03 mag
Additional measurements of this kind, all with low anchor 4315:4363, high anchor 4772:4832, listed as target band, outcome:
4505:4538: -0.07 mag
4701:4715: 0.05 mag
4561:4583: -0.09 mag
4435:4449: -0.06 mag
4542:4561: -0.07 mag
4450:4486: -0.04 mag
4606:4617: -0.08 mag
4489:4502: -0.08 mag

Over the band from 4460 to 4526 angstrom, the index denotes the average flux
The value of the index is 1.62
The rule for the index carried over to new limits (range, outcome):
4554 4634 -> 1.68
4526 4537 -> 1.46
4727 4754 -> 1.67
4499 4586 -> 1.64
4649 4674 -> 1.65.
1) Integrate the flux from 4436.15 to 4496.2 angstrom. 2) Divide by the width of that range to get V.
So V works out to 1.54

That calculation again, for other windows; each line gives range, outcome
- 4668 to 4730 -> 1.65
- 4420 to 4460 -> 1.48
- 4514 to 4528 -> 1.65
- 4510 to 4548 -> 1.61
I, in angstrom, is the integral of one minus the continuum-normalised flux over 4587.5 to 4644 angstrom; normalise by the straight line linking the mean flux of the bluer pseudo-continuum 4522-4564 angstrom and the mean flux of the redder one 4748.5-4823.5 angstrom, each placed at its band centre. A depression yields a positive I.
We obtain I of -2.23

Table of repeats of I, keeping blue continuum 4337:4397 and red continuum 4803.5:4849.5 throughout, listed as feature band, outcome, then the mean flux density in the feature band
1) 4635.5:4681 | -2.2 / 1.66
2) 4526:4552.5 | -1.4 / 1.57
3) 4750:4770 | 0.2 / 1.65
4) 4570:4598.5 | -2.4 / 1.65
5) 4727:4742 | 0.0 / 1.65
